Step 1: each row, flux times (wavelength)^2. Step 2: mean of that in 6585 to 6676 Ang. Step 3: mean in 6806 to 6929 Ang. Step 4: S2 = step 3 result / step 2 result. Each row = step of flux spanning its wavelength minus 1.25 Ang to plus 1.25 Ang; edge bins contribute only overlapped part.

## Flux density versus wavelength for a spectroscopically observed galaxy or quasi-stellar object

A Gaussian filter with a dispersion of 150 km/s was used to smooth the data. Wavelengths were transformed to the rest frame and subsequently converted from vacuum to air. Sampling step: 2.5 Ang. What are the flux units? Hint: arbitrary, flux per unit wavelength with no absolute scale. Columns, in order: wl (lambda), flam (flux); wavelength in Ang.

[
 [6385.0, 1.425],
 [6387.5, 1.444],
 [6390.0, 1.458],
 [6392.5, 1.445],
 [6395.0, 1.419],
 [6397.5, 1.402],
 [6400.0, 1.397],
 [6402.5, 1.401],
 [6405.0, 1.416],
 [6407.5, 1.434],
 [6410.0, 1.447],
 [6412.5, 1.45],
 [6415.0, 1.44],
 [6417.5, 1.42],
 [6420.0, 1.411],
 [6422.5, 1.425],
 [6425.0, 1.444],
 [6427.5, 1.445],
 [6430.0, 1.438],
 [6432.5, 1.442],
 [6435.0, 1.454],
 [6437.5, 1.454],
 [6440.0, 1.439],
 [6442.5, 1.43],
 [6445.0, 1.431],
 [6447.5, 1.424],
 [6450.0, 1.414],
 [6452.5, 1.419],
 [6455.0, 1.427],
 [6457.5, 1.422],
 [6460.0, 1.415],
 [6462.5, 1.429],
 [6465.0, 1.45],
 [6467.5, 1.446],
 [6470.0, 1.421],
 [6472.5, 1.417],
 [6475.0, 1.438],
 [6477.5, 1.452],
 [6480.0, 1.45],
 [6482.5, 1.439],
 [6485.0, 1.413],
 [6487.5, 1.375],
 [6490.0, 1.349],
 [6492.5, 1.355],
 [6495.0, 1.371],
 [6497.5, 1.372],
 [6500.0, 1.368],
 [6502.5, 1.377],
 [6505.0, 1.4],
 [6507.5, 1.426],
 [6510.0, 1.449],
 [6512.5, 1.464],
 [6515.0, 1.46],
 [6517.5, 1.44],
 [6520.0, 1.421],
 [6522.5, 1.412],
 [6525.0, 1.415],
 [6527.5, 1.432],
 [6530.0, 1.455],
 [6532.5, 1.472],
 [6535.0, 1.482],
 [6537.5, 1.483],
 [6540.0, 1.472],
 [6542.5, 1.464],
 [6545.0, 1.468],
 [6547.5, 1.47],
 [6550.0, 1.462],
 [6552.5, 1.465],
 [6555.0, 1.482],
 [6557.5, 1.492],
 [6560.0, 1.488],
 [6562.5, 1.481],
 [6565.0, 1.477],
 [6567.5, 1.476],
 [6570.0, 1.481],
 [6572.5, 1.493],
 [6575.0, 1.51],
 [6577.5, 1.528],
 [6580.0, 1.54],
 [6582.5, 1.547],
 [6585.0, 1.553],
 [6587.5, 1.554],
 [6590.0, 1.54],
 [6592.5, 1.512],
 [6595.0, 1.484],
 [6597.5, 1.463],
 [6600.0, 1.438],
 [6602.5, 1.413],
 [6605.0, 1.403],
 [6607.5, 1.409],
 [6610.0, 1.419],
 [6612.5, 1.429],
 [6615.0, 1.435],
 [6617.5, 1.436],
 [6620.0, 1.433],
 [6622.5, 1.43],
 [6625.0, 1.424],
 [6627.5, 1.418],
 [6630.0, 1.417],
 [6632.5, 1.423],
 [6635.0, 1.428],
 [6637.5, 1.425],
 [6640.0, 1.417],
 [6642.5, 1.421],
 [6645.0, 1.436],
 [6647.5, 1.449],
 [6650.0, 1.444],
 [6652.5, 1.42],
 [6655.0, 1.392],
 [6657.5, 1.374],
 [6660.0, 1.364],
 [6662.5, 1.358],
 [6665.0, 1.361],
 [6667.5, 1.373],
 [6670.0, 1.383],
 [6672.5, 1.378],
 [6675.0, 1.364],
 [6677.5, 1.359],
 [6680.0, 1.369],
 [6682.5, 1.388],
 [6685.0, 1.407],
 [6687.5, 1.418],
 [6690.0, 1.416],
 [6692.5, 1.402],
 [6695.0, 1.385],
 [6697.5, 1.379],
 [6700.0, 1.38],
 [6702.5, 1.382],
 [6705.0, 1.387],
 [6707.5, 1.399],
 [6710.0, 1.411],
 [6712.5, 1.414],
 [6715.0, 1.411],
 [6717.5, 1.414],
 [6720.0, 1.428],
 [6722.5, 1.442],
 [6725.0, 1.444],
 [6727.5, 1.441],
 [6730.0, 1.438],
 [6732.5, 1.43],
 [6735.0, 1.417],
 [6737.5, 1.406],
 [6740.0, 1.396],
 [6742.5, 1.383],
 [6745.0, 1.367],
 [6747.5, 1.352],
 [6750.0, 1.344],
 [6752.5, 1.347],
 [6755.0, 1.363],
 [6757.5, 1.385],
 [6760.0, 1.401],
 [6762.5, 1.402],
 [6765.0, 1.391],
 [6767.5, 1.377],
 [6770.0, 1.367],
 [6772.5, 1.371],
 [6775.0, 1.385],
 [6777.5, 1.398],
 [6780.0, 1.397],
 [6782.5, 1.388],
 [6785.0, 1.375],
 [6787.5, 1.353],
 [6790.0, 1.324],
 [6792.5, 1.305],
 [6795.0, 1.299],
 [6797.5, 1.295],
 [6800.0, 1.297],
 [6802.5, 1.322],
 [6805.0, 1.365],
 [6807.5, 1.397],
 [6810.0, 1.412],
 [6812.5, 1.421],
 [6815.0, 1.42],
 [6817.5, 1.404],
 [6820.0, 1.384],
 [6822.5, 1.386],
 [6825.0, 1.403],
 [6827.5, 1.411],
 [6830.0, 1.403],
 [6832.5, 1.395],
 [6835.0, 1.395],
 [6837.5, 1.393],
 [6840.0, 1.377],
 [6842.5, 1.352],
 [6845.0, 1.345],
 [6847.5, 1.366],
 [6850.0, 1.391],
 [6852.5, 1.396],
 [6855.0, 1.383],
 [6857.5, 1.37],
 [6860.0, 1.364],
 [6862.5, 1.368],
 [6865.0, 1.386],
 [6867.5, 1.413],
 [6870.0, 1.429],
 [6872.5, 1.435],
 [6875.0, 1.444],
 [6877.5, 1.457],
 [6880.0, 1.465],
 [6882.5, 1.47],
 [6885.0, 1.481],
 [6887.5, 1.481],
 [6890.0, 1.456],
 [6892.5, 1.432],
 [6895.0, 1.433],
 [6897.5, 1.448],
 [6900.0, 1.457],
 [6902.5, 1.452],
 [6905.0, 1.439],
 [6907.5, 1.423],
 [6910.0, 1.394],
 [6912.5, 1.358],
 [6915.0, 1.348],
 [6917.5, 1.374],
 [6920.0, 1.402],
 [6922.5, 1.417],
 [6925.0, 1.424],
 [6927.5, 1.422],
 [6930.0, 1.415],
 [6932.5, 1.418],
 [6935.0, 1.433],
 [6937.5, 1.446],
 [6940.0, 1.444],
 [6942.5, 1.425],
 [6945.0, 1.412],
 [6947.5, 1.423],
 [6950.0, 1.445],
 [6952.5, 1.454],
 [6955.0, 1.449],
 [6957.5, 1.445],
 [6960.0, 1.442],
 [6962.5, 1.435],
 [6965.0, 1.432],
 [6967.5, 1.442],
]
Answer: 1.06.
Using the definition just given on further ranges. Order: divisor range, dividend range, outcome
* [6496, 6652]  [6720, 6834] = 1.01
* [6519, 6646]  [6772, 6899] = 1.03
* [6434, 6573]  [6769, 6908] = 1.07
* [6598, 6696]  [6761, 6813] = 1.01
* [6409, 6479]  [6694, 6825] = 1.06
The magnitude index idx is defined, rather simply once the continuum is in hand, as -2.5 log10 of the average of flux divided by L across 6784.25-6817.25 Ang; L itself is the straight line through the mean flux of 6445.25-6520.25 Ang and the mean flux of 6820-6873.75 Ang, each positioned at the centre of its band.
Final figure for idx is 0.03 mag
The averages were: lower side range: 1.42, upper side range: 1.39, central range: 1.35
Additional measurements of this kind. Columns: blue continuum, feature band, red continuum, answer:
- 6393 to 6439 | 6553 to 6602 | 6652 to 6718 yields -0.071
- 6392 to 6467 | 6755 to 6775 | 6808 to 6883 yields 0.018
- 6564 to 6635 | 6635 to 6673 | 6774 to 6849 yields 0.032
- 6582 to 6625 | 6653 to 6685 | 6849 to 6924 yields 0.060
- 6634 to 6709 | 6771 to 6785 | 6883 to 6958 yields 0.018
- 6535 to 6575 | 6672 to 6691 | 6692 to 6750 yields 0.026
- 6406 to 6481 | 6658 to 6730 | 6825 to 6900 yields 0.020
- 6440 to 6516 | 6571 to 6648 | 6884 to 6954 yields -0.030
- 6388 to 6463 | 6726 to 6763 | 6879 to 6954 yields 0.029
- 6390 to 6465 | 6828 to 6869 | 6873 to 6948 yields 0.037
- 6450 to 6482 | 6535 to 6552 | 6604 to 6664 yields -0.034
